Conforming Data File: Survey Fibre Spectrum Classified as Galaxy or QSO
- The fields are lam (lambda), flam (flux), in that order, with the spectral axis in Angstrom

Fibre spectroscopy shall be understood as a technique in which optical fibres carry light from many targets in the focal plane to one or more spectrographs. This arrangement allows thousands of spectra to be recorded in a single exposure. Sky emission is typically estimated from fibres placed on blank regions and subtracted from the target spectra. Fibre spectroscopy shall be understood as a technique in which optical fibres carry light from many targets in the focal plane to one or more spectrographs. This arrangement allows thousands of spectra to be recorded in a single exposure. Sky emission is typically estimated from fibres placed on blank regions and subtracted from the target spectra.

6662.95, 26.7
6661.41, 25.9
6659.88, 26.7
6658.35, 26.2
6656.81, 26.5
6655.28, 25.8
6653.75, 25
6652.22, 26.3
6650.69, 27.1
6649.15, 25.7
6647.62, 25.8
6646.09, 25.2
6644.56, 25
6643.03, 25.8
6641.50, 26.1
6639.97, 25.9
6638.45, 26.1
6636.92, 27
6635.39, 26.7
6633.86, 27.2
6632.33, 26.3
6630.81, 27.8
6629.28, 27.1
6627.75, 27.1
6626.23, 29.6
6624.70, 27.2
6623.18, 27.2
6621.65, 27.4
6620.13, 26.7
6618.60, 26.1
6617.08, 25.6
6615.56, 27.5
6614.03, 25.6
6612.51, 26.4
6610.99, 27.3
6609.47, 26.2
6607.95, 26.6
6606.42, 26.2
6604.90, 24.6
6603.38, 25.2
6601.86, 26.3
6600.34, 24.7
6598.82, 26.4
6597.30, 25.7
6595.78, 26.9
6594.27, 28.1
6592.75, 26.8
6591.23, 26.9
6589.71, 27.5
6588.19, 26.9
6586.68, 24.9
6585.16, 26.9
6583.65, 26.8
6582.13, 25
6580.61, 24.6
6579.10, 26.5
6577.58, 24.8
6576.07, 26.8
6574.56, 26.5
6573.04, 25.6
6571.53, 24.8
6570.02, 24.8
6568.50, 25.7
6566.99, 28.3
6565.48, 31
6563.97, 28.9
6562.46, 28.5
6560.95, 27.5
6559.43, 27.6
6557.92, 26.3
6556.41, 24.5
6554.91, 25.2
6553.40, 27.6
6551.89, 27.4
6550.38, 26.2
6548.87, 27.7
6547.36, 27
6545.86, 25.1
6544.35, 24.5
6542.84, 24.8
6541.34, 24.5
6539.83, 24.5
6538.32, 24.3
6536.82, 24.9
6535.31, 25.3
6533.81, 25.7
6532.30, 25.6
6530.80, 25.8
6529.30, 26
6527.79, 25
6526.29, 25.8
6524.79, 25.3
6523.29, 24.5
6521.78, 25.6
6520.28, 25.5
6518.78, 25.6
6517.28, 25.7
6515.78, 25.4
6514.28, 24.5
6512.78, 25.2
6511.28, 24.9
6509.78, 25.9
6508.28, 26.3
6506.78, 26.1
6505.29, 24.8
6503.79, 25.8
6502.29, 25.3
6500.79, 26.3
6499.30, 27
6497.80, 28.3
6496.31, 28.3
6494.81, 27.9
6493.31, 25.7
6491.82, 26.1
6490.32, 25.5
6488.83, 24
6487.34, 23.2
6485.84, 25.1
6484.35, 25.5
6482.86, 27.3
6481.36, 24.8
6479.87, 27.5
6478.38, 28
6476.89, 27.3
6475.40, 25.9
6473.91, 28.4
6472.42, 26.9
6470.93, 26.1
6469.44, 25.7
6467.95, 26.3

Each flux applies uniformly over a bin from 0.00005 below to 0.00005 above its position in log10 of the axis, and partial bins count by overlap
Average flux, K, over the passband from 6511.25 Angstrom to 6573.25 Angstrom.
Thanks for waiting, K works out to 25.9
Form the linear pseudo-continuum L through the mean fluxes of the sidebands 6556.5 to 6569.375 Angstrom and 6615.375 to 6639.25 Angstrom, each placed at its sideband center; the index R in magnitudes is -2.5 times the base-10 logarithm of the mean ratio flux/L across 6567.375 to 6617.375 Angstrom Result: 0.05 mag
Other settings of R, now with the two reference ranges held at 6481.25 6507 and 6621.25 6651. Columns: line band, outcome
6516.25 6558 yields 0.03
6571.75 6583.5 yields 0.03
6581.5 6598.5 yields -0.01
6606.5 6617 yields 0.00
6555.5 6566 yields -0.06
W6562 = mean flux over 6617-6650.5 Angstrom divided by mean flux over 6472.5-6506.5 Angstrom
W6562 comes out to 1.01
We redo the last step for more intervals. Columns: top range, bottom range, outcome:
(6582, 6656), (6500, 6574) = 1.02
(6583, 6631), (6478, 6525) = 1.03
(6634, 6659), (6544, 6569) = 0.96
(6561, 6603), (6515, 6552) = 1.04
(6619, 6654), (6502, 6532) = 1.04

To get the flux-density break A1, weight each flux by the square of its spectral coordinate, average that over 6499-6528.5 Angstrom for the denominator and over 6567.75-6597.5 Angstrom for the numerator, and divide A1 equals 1.0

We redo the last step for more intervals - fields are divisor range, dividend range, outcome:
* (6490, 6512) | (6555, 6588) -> 1.03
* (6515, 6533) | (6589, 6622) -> 1.06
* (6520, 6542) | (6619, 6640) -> 1.11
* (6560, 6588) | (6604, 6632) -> 1.02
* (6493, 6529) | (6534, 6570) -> 1.03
